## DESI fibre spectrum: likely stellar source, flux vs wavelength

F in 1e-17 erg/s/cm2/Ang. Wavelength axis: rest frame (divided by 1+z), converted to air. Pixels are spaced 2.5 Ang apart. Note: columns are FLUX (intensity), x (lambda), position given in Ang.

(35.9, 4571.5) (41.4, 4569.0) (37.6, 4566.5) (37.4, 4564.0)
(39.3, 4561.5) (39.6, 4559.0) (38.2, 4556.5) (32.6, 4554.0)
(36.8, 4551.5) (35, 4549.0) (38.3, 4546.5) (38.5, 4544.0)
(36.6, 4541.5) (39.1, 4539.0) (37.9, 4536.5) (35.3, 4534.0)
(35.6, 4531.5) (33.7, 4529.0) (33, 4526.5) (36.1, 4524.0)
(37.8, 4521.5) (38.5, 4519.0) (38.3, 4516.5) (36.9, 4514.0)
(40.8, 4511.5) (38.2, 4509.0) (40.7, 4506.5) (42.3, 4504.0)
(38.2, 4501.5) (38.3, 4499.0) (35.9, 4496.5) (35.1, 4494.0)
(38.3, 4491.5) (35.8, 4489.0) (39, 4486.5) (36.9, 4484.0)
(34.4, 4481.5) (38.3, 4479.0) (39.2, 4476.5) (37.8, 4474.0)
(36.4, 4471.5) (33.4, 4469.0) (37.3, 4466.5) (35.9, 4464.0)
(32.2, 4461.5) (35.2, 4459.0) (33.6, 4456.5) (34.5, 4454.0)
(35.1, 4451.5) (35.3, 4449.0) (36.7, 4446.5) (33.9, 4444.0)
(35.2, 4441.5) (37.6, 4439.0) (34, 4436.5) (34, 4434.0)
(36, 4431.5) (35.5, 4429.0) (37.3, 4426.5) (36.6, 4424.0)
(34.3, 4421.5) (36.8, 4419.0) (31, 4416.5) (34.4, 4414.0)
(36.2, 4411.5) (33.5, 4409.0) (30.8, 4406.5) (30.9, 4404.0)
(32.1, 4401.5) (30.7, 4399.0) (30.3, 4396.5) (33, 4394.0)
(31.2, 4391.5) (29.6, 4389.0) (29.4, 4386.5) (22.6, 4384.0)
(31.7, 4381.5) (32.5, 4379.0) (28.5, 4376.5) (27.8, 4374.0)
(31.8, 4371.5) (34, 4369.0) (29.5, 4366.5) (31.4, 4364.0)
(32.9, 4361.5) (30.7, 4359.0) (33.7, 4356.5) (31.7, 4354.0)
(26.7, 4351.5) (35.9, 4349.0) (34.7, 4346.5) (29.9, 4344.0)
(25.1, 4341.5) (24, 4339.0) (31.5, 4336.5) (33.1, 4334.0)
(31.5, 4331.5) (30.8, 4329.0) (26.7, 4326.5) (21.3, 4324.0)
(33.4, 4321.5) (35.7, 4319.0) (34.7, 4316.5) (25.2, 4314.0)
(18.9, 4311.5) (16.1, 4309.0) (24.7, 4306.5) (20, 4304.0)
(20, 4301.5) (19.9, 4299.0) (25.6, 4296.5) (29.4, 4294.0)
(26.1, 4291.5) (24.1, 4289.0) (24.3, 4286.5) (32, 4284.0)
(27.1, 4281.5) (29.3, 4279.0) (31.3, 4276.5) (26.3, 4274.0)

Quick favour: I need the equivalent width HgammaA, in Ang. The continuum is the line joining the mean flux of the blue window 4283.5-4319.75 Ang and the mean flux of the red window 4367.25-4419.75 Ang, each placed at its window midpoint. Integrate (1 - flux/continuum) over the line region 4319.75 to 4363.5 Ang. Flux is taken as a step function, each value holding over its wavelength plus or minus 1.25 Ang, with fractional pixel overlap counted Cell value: -4.18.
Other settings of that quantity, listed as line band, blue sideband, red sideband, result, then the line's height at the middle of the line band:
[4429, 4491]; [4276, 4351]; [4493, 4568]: -2.9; 34.1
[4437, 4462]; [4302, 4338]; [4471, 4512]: 0.2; 35.3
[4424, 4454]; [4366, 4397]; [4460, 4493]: -1.3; 34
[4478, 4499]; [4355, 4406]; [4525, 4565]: -1.3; 34.6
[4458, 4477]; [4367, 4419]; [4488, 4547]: -0.5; 35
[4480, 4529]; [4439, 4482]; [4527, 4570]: -1.5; 36.4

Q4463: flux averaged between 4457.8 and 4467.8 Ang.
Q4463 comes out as 35.1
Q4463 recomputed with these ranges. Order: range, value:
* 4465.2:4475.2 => 36.2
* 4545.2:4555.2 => 35.7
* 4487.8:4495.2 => 36.4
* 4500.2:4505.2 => 40.2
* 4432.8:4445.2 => 34.9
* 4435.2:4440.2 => 35.8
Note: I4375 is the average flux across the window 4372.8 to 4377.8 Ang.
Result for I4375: 28.2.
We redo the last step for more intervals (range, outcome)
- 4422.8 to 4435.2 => 35.9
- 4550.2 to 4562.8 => 37.3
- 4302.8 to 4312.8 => 20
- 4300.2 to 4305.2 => 20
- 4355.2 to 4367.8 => 31.6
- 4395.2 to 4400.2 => 30.5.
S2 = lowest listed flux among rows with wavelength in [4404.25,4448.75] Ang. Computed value 30.8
